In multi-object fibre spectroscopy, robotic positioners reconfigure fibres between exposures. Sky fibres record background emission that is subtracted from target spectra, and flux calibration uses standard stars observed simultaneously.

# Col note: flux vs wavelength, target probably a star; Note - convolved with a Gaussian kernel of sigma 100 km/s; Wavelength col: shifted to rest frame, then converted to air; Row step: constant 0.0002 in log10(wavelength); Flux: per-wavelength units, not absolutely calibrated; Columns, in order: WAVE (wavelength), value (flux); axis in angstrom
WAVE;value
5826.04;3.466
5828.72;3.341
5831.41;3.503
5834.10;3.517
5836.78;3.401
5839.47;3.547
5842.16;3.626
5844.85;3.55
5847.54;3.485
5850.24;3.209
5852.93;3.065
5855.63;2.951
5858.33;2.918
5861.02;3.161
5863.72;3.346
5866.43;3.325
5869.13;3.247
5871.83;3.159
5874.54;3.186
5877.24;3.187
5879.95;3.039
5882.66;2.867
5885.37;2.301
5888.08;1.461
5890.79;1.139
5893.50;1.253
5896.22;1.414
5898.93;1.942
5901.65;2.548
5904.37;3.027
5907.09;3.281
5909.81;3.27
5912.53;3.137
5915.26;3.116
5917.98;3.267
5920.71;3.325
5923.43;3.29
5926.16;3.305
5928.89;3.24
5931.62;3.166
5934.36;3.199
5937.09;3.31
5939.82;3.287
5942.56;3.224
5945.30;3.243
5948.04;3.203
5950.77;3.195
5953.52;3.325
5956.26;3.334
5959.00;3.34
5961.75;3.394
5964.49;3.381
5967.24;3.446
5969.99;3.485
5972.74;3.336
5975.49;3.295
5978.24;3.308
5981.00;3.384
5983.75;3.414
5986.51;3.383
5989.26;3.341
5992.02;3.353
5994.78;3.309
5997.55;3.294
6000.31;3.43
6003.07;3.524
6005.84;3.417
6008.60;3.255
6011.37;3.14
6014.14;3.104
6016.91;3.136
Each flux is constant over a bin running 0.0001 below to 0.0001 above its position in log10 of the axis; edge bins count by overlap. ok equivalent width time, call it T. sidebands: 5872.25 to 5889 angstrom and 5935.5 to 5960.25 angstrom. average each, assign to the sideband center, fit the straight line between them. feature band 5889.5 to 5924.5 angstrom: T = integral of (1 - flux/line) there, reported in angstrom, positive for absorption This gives 4.1 angstrom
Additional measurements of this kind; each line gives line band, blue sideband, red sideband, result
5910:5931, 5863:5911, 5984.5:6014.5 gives -3.15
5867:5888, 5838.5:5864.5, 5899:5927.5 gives 1.91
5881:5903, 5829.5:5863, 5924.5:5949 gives 9.40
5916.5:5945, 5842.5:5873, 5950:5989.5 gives 0.48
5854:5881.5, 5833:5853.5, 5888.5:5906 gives -4.41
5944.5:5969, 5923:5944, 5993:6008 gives -0.18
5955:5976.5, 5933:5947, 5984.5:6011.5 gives -0.52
